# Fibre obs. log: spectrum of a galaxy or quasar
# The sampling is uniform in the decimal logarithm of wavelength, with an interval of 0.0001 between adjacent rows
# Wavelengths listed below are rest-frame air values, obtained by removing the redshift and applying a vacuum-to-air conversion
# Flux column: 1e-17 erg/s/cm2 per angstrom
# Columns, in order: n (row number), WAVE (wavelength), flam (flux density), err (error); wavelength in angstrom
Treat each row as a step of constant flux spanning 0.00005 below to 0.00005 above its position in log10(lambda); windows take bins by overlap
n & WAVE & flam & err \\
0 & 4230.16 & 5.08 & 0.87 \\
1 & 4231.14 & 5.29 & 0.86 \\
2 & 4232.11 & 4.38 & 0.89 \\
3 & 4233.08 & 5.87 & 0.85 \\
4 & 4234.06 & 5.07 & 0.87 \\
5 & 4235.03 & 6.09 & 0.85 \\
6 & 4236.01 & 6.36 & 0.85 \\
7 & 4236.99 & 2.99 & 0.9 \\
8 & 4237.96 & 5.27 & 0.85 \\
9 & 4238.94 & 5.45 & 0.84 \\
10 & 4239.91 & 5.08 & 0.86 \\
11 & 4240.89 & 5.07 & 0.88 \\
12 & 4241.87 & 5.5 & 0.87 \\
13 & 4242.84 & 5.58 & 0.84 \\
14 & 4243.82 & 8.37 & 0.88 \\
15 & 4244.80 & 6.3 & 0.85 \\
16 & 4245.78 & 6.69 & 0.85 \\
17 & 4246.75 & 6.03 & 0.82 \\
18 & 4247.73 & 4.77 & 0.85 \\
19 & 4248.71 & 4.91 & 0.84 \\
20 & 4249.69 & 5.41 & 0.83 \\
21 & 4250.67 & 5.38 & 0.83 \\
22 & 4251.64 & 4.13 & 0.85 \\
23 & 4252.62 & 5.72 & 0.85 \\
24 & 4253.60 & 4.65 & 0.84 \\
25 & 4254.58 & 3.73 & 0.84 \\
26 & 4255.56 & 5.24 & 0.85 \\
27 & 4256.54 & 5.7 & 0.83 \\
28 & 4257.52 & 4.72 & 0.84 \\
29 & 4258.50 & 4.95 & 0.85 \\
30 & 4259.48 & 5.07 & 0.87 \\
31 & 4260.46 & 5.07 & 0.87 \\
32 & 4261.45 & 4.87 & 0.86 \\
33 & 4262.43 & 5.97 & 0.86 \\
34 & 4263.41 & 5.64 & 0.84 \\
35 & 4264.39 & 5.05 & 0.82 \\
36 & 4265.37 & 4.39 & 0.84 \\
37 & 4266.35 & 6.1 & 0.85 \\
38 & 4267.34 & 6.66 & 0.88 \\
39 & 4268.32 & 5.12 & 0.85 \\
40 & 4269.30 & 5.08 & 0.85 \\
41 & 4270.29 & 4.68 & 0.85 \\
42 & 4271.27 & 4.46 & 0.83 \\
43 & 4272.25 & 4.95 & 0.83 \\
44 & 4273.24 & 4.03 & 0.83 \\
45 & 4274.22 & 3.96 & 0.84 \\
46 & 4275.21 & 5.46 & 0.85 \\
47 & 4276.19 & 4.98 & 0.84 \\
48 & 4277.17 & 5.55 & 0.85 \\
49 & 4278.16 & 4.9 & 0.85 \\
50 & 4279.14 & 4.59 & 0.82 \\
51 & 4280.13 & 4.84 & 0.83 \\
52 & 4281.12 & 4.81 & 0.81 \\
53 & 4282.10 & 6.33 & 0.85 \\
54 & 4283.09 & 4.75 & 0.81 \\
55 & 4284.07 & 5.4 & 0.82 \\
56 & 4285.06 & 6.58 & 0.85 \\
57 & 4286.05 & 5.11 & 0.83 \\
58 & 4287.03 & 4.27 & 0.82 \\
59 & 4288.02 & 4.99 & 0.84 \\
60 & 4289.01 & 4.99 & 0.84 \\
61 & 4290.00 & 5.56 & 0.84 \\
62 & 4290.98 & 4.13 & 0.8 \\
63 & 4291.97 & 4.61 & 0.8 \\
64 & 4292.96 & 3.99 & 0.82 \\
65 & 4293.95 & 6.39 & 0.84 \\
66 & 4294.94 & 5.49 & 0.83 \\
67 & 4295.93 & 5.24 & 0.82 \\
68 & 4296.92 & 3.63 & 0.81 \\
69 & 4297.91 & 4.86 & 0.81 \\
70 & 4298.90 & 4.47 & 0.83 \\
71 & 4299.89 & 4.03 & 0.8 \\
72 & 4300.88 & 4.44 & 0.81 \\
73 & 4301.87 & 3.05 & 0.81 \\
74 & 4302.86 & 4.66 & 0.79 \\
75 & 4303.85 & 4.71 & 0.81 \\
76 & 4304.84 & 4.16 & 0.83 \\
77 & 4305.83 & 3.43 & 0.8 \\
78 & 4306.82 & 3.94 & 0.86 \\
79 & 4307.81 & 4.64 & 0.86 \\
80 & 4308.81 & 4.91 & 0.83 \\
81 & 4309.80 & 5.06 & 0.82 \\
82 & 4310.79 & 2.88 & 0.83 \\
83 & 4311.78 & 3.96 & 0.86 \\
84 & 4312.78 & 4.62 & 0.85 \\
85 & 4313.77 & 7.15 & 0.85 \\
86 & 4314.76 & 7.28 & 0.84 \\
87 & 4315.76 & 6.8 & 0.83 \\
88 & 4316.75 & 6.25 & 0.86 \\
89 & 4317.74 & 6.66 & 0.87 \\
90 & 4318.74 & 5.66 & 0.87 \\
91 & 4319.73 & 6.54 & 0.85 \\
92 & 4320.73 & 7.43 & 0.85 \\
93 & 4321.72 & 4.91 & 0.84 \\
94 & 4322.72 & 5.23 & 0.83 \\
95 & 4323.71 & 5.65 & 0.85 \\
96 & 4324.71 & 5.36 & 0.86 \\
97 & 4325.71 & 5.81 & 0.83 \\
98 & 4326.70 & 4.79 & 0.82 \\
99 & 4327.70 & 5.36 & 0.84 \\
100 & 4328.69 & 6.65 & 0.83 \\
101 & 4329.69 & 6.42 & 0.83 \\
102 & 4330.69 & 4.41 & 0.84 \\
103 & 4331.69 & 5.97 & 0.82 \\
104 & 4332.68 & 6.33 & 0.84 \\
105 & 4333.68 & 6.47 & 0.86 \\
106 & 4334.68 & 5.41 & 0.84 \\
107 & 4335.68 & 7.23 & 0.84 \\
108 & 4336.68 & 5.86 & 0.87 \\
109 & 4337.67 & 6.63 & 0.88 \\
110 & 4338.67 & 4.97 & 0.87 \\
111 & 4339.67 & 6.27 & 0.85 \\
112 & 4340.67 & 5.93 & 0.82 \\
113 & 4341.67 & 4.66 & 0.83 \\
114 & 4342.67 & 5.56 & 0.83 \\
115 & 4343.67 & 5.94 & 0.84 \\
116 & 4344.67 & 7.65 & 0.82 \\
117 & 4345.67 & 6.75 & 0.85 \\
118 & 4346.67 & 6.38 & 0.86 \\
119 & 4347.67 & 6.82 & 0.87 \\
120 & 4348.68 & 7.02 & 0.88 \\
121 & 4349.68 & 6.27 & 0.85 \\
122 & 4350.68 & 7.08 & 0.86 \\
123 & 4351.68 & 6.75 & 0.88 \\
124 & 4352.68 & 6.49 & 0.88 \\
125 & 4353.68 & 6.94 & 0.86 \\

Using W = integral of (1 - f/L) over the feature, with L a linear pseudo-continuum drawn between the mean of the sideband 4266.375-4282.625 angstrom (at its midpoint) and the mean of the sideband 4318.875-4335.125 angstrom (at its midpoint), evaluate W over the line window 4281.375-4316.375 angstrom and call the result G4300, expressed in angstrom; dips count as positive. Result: 3.3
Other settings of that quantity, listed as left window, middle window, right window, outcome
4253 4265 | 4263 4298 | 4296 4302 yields -3.4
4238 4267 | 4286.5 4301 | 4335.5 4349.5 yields 2.6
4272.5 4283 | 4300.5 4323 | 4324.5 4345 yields 1.5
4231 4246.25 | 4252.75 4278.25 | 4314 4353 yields 3.1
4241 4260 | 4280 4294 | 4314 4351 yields 1.6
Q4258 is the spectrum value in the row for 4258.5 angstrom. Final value 4.95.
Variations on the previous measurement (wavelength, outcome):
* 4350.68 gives 7.08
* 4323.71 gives 5.65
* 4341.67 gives 4.66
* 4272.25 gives 4.95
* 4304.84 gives 4.16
